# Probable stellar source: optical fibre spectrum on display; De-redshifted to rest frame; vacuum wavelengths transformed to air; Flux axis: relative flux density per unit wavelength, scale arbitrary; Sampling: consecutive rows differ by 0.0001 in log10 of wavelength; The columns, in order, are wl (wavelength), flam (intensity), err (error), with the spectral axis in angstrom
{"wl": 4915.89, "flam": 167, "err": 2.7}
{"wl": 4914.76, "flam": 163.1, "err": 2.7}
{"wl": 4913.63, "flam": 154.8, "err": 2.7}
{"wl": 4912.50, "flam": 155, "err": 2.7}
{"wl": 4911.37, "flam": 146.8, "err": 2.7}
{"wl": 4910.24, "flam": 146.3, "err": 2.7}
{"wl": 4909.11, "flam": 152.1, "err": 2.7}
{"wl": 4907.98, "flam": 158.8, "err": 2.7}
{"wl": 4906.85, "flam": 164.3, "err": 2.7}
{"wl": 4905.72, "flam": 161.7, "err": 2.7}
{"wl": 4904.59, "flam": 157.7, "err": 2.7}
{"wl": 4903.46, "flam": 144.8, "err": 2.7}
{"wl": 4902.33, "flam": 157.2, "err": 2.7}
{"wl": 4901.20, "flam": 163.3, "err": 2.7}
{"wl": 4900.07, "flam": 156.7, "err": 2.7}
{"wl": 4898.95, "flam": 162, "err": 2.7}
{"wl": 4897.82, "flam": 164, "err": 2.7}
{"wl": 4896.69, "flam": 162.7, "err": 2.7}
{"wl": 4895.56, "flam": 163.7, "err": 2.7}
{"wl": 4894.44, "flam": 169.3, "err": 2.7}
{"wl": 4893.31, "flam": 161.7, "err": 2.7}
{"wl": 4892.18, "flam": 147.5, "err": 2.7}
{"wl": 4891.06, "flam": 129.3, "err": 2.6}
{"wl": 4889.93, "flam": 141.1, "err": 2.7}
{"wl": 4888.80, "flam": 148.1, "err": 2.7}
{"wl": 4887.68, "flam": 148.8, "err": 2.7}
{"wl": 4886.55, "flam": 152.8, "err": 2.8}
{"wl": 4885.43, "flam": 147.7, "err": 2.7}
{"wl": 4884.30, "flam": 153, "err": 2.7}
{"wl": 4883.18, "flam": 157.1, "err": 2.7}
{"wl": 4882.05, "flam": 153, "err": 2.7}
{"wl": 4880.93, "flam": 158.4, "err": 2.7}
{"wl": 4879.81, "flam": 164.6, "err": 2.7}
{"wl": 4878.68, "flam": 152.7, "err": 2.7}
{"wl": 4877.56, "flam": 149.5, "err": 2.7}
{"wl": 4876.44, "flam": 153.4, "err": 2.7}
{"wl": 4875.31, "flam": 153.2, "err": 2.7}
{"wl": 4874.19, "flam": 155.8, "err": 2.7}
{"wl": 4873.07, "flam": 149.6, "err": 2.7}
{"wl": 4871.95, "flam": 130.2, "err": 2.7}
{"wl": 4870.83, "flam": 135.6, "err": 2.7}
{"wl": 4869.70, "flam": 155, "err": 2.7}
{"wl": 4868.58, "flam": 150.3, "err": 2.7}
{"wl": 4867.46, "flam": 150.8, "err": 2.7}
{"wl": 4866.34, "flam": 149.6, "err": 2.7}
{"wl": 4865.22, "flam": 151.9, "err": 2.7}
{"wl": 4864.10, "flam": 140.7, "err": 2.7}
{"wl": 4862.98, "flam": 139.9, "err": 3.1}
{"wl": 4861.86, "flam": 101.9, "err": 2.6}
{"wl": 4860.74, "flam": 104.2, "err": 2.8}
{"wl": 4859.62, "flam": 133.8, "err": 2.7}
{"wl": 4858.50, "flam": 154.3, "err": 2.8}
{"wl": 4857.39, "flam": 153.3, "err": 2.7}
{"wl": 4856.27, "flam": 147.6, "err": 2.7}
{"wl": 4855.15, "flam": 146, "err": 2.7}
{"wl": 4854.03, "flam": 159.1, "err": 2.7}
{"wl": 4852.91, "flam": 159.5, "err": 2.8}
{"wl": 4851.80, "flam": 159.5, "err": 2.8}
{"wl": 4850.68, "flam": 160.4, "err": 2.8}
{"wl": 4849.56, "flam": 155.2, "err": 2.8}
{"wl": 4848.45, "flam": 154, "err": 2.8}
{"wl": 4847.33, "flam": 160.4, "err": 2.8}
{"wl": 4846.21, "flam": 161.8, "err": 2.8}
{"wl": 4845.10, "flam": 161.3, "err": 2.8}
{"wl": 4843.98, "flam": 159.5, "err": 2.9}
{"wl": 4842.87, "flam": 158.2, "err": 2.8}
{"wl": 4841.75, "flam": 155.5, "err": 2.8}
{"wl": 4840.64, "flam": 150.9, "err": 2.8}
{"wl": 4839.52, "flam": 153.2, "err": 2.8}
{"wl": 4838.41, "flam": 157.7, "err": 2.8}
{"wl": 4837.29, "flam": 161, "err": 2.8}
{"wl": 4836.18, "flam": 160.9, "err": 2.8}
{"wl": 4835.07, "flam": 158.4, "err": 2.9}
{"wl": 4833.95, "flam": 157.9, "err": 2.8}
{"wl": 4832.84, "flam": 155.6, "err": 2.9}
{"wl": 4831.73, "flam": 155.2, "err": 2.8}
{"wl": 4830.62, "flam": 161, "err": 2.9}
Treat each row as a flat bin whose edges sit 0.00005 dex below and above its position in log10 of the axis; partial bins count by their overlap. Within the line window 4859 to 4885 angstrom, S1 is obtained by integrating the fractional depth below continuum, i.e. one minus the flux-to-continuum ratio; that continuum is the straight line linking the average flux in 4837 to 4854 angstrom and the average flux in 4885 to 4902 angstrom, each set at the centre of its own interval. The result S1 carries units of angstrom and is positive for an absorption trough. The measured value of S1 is 1.77 angstrom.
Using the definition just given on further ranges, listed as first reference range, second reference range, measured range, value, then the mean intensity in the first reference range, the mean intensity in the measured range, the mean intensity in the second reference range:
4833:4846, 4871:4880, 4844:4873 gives 1.2 angstrom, 158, 147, 150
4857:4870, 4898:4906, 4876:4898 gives -0.4 angstrom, 140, 154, 158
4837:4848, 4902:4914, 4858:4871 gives 1.5 angstrom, 158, 139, 154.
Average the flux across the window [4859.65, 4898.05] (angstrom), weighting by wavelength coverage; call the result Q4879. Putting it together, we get 148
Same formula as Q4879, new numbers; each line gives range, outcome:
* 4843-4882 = 149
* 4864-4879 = 149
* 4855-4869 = 140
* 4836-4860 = 156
